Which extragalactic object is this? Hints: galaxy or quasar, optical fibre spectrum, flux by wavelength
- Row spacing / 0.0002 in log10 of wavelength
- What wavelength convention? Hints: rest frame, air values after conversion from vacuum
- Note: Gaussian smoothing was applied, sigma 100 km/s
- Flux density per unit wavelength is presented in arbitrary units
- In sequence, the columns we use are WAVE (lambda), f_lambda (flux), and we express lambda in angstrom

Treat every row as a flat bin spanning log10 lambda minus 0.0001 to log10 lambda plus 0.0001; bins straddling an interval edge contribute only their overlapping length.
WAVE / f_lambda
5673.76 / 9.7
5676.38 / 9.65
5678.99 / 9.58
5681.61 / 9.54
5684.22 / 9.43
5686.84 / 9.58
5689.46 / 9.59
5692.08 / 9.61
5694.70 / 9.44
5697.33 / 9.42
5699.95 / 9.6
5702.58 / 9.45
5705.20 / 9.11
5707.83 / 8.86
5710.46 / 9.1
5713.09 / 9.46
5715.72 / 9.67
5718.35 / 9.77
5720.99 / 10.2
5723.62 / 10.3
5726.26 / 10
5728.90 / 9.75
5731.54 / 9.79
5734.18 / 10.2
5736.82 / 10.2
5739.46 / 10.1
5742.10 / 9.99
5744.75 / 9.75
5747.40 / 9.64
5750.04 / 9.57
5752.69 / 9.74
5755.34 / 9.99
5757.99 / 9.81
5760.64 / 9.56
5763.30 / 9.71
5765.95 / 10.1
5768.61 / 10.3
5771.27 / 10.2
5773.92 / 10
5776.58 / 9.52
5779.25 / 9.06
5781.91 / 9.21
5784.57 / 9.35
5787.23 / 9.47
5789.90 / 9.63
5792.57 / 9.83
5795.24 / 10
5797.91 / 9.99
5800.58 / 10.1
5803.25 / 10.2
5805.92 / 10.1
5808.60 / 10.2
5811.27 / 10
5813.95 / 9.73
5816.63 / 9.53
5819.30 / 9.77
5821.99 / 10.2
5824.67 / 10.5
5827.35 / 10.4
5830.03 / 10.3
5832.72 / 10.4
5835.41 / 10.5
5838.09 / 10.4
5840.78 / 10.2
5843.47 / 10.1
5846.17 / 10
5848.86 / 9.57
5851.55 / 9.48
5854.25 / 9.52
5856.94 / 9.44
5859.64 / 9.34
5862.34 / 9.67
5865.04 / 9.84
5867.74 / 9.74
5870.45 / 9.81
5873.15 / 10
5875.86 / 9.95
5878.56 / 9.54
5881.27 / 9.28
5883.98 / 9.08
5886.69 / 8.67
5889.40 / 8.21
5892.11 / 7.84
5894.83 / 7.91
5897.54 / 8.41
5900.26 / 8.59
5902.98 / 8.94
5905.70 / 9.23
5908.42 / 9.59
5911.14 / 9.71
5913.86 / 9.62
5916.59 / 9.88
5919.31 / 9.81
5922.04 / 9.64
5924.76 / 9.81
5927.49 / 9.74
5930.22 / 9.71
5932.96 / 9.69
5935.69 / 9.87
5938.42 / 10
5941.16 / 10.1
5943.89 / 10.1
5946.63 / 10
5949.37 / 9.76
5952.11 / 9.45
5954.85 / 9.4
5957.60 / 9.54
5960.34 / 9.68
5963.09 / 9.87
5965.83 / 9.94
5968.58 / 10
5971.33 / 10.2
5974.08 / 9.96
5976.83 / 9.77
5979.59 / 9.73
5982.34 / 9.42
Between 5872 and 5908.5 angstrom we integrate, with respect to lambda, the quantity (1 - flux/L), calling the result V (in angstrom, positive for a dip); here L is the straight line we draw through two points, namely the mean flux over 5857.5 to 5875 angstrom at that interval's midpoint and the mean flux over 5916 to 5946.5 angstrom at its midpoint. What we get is 3.2 angstrom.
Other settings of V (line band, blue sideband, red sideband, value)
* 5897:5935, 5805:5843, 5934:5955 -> 1.70 angstrom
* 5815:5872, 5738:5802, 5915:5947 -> -0.72 angstrom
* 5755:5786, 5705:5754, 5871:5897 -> -0.57 angstrom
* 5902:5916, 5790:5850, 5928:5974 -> 0.64 angstrom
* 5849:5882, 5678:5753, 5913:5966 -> 0.35 angstrom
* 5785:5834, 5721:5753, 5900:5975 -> -0.73 angstrom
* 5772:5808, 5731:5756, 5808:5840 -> 1.10 angstrom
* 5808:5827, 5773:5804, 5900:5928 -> -0.70 angstrom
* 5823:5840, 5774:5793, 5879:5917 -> -2.17 angstrom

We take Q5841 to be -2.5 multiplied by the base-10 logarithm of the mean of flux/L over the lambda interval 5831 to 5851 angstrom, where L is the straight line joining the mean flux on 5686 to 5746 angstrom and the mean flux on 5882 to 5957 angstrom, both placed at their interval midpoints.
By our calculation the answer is -0.07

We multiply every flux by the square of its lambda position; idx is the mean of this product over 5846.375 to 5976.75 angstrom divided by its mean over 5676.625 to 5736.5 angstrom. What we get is 1.06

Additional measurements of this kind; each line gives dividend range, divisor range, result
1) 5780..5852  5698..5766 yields 1.05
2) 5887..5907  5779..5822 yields 0.89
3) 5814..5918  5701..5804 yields 1.02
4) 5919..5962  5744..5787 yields 1.07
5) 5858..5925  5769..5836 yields 0.96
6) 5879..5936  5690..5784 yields 1.00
